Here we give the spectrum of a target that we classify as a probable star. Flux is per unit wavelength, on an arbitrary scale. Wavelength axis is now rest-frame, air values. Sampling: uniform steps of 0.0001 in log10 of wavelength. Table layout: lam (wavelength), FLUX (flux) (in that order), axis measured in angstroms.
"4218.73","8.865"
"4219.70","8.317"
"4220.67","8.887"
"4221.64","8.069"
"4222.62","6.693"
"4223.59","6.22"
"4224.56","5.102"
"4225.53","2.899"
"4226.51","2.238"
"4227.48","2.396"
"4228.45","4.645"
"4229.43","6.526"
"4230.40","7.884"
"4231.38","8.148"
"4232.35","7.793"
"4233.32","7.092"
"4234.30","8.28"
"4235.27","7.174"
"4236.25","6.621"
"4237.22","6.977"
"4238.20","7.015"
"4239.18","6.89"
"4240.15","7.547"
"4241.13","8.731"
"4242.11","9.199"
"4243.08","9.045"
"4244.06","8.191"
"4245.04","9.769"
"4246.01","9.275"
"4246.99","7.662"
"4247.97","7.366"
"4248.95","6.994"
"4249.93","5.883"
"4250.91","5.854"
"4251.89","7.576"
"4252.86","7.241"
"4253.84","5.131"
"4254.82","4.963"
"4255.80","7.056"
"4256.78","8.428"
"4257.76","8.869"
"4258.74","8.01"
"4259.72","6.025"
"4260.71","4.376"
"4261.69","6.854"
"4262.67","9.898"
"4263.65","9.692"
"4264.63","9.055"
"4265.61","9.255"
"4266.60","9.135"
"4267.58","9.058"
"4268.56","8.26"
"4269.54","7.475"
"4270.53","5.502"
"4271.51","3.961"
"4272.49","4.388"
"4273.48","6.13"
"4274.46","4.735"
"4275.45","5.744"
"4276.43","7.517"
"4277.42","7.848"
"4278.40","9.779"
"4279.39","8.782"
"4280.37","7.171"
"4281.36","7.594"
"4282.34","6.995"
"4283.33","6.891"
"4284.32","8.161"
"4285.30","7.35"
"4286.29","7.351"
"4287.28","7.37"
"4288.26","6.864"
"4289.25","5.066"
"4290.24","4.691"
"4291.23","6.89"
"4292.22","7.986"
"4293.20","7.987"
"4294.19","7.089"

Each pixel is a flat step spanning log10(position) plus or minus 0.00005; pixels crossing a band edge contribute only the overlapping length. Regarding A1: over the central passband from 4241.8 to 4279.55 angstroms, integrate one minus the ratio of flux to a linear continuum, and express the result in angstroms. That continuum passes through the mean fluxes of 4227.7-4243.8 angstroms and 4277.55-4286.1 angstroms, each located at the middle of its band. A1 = 1.0 angstroms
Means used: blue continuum 7.4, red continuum 7.83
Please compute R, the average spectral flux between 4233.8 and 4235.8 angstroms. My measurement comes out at 7.69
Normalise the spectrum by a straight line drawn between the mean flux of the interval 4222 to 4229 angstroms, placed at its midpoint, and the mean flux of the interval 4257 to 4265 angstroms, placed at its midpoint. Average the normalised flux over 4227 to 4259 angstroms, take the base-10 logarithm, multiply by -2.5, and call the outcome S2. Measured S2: -0.21 mag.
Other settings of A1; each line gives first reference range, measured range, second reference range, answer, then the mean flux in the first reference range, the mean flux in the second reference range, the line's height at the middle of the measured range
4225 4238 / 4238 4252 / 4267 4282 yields -3.27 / 6.07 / 6.95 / 6.35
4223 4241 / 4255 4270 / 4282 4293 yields -3.23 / 6.25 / 6.9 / 6.61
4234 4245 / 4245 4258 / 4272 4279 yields 0.48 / 7.86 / 6.62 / 7.45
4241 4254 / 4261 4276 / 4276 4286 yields 1.05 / 7.75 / 7.8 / 7.78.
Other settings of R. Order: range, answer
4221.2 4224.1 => 6.95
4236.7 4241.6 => 7.42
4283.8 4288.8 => 7.4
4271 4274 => 4.84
